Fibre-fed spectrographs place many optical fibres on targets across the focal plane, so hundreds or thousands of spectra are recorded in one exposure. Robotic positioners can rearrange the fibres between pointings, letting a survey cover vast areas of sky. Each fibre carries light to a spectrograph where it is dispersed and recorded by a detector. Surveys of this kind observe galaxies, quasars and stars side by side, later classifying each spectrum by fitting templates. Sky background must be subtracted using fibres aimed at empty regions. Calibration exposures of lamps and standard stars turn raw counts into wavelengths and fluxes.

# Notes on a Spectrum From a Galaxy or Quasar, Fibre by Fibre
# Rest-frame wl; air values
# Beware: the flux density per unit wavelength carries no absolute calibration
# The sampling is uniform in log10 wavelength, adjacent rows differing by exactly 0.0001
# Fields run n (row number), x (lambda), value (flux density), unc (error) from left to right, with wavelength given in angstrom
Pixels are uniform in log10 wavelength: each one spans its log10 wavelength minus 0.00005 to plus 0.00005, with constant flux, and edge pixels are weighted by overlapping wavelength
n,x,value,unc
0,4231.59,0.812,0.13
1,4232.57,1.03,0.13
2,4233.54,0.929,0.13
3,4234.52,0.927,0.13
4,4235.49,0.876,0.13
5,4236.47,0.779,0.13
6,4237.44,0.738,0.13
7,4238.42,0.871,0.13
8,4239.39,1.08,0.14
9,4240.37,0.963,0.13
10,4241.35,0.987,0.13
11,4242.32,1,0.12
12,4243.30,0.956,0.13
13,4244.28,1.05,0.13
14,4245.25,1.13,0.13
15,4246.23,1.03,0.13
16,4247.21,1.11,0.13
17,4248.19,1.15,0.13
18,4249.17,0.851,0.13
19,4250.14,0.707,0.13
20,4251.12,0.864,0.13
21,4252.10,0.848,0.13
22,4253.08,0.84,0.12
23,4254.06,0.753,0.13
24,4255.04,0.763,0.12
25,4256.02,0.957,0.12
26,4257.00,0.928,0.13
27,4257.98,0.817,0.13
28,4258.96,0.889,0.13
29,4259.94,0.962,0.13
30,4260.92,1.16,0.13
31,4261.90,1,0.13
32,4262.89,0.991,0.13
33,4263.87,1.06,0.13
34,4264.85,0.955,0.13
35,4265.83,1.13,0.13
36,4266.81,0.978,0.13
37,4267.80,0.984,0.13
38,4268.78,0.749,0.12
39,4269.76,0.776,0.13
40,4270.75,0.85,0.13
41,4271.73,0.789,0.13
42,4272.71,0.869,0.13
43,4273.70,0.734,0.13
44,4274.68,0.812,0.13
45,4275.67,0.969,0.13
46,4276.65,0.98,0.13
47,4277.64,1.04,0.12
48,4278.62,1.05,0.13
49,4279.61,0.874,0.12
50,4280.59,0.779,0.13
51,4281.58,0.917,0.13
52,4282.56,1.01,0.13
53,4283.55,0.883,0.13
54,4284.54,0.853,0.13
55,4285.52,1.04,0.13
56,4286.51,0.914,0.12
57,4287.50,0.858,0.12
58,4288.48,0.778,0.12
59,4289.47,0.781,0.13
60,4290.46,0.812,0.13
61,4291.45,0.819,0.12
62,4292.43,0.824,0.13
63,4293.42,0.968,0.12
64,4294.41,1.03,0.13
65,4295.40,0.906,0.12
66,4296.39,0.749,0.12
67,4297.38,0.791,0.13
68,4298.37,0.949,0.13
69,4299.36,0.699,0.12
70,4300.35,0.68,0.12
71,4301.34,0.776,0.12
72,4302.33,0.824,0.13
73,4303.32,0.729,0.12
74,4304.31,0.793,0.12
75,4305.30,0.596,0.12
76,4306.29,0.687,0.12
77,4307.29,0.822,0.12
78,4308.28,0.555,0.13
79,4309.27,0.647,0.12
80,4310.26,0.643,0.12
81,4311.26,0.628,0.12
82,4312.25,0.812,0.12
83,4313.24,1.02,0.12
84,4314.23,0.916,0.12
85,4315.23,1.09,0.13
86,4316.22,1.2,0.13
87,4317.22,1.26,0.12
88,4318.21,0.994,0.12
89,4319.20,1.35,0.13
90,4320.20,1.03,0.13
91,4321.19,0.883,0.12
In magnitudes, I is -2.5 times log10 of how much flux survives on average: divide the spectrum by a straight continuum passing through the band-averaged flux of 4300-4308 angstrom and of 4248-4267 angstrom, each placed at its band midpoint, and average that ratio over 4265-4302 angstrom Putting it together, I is -0.07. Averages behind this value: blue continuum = 0.926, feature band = 0.876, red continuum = 0.734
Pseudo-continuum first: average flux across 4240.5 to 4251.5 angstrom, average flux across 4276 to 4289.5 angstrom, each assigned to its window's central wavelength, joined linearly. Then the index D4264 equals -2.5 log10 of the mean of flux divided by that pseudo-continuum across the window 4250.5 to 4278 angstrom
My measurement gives 0.05 mag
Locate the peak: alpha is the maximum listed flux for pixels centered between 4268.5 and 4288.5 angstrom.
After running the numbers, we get 1.05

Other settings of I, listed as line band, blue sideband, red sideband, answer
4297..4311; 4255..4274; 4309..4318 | 0.261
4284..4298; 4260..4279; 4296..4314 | -0.056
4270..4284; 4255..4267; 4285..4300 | 0.026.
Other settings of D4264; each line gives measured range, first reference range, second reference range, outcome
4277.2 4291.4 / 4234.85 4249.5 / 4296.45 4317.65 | -0.034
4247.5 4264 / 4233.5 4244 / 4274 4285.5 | 0.012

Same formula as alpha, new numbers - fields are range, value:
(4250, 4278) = 1.16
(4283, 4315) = 1.04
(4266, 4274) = 0.984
